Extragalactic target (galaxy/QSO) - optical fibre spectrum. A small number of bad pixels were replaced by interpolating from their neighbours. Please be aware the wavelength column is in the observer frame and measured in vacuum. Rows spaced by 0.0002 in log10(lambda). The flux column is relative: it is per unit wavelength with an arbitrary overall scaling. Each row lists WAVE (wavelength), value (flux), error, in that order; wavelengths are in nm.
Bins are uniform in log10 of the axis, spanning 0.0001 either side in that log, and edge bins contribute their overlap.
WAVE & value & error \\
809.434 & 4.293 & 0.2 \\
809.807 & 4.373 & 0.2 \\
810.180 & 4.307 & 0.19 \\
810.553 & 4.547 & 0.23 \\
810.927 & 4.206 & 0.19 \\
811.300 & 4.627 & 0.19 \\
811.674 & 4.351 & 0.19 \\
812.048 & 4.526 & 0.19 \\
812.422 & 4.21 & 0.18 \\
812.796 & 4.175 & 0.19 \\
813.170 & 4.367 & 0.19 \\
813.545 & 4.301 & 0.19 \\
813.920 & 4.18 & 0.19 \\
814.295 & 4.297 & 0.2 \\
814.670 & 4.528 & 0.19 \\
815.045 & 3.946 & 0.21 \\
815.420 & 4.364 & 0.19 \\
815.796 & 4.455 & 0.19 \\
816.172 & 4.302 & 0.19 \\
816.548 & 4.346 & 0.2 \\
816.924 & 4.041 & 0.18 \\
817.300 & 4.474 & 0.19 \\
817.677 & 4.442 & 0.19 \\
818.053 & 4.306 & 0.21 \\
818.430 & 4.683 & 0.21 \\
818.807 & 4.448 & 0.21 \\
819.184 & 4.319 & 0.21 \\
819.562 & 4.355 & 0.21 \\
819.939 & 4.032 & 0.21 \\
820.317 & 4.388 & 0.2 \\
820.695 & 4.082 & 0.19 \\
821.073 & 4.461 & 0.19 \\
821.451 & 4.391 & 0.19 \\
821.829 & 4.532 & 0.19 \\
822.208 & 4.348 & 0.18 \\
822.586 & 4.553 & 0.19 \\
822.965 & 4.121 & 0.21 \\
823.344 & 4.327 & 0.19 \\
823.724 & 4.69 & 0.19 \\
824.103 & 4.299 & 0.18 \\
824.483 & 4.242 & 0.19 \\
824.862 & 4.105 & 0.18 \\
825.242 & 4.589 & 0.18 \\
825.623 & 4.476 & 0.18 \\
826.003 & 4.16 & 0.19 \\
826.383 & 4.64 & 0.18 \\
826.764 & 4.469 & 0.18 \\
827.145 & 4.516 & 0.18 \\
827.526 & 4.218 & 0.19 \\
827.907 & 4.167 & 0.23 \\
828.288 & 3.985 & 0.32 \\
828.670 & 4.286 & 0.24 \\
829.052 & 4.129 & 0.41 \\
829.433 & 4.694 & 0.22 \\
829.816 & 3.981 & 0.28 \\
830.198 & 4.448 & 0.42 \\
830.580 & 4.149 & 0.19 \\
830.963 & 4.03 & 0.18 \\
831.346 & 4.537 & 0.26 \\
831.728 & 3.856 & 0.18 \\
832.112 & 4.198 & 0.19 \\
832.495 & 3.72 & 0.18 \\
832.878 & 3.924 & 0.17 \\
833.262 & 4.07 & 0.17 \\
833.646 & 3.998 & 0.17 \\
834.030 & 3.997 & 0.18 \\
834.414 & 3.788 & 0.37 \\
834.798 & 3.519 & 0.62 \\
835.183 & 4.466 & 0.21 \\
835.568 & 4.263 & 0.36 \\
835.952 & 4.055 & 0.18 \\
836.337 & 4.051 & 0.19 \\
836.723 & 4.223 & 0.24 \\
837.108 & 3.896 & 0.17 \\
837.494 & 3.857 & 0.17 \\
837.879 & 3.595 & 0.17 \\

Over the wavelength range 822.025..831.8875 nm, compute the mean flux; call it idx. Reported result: 4.31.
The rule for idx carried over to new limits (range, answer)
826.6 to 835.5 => 4.14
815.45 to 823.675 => 4.36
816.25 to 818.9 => 4.39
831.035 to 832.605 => 4.09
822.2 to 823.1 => 4.36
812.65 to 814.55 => 4.27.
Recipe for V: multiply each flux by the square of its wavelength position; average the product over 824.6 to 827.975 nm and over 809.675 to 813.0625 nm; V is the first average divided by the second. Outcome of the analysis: 1.04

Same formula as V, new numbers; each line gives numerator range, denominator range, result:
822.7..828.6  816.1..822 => 1.01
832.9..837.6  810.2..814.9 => 0.97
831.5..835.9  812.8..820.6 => 0.96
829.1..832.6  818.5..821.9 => 0.99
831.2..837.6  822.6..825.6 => 0.95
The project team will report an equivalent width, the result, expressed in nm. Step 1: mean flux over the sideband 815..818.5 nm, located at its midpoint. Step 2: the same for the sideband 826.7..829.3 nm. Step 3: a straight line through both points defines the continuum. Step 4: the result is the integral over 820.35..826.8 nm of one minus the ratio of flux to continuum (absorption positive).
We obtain -0.14 nm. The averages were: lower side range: 4.34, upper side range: 4.25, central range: 4.38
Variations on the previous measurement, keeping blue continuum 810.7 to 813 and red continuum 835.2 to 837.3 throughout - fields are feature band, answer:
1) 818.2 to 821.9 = -0.074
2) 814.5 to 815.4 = 0.014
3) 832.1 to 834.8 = 0.160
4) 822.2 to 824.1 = -0.069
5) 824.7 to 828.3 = -0.113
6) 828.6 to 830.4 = -0.050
